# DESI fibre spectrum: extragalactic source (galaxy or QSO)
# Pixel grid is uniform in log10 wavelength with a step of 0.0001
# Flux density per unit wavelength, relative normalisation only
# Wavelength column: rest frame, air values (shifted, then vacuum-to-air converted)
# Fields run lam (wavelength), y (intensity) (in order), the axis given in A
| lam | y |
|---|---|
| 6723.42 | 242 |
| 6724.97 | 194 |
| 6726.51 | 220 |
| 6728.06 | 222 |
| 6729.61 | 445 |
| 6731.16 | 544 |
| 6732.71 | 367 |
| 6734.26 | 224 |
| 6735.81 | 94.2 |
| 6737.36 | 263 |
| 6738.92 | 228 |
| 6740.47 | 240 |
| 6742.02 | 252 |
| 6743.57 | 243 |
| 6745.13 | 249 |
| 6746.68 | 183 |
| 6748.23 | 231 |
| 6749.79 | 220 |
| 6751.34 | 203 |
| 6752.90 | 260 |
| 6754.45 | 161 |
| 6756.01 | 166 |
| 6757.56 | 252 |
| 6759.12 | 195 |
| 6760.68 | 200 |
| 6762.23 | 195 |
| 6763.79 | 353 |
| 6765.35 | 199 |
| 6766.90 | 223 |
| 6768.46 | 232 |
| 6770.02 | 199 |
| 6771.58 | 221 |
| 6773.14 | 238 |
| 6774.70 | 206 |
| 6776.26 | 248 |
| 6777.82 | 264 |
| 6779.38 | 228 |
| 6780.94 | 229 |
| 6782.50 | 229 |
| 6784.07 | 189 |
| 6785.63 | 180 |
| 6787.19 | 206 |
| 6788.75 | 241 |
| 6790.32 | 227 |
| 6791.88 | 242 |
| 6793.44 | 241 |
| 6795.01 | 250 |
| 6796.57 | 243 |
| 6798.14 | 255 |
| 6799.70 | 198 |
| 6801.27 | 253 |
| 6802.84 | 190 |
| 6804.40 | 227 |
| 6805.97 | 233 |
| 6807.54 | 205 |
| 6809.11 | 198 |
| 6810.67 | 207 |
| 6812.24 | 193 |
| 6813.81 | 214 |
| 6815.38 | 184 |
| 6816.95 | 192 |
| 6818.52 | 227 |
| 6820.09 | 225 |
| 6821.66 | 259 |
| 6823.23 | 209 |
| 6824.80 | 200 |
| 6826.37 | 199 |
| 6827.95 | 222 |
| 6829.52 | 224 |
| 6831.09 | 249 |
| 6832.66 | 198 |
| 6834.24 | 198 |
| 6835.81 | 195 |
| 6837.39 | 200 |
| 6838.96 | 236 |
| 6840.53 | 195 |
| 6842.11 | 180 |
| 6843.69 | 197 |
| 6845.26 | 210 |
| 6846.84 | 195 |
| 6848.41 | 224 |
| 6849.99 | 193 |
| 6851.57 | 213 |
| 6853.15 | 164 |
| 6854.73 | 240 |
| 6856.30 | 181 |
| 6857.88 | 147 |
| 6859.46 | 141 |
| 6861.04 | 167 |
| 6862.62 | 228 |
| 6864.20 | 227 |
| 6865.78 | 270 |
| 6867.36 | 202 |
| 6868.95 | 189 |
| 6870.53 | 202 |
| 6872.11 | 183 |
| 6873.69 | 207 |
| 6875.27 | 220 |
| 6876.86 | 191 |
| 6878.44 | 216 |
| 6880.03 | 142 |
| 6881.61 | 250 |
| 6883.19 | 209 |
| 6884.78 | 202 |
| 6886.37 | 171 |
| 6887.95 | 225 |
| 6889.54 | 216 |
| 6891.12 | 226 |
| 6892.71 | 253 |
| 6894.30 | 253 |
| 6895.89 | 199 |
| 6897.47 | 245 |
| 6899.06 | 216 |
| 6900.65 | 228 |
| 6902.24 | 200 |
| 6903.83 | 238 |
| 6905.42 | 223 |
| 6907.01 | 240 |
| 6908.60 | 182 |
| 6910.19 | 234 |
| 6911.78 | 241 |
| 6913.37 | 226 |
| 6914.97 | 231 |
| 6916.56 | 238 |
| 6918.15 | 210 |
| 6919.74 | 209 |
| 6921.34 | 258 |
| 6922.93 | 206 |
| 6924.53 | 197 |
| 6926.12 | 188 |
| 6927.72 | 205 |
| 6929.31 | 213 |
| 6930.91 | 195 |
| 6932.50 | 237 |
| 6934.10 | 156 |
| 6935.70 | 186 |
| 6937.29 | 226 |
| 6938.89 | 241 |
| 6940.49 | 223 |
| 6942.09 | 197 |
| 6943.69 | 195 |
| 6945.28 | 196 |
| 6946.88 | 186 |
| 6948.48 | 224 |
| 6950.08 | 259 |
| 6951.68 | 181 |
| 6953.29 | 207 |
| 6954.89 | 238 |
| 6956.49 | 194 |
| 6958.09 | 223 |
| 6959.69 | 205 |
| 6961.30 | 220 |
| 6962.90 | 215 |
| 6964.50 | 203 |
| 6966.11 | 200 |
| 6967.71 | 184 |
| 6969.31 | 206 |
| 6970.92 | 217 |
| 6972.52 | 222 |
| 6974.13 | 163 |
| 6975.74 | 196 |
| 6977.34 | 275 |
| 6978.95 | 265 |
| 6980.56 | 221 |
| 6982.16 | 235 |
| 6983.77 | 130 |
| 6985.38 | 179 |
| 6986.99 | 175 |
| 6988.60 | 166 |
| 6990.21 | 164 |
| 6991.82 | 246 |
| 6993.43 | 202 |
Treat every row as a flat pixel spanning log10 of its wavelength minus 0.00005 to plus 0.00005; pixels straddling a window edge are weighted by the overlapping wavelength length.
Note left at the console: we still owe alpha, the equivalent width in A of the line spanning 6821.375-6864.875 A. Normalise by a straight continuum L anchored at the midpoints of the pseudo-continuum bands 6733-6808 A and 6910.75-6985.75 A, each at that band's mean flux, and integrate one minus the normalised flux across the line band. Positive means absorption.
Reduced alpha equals 3.3 A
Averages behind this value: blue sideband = 224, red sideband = 211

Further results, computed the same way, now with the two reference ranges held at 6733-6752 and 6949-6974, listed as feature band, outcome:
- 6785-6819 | 0.2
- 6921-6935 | 0.5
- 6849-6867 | 1.5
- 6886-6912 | -1.1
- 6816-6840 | 0.3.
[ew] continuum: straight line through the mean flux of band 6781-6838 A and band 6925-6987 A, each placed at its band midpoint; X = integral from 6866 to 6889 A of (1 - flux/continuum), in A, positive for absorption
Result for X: 1.1 A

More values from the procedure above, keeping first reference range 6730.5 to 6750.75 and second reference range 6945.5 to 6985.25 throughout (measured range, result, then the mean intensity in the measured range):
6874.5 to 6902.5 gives 1.32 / 215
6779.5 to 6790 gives 1.36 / 214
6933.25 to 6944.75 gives 0.65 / 203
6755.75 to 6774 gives 1.86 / 224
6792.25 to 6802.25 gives 0.18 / 239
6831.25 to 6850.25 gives 2.54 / 204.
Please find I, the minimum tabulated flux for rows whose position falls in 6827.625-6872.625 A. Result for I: 141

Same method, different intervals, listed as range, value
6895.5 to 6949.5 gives 156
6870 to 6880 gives 183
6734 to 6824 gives 94.2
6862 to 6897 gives 142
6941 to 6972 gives 181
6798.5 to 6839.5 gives 184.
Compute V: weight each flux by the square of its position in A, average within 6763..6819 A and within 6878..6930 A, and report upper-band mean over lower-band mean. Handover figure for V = 1.0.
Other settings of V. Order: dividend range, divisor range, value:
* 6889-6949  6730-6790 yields 0.97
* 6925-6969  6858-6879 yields 1.05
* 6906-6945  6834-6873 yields 1.10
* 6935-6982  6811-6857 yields 1.06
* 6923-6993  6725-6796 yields 0.92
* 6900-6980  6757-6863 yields 1.04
